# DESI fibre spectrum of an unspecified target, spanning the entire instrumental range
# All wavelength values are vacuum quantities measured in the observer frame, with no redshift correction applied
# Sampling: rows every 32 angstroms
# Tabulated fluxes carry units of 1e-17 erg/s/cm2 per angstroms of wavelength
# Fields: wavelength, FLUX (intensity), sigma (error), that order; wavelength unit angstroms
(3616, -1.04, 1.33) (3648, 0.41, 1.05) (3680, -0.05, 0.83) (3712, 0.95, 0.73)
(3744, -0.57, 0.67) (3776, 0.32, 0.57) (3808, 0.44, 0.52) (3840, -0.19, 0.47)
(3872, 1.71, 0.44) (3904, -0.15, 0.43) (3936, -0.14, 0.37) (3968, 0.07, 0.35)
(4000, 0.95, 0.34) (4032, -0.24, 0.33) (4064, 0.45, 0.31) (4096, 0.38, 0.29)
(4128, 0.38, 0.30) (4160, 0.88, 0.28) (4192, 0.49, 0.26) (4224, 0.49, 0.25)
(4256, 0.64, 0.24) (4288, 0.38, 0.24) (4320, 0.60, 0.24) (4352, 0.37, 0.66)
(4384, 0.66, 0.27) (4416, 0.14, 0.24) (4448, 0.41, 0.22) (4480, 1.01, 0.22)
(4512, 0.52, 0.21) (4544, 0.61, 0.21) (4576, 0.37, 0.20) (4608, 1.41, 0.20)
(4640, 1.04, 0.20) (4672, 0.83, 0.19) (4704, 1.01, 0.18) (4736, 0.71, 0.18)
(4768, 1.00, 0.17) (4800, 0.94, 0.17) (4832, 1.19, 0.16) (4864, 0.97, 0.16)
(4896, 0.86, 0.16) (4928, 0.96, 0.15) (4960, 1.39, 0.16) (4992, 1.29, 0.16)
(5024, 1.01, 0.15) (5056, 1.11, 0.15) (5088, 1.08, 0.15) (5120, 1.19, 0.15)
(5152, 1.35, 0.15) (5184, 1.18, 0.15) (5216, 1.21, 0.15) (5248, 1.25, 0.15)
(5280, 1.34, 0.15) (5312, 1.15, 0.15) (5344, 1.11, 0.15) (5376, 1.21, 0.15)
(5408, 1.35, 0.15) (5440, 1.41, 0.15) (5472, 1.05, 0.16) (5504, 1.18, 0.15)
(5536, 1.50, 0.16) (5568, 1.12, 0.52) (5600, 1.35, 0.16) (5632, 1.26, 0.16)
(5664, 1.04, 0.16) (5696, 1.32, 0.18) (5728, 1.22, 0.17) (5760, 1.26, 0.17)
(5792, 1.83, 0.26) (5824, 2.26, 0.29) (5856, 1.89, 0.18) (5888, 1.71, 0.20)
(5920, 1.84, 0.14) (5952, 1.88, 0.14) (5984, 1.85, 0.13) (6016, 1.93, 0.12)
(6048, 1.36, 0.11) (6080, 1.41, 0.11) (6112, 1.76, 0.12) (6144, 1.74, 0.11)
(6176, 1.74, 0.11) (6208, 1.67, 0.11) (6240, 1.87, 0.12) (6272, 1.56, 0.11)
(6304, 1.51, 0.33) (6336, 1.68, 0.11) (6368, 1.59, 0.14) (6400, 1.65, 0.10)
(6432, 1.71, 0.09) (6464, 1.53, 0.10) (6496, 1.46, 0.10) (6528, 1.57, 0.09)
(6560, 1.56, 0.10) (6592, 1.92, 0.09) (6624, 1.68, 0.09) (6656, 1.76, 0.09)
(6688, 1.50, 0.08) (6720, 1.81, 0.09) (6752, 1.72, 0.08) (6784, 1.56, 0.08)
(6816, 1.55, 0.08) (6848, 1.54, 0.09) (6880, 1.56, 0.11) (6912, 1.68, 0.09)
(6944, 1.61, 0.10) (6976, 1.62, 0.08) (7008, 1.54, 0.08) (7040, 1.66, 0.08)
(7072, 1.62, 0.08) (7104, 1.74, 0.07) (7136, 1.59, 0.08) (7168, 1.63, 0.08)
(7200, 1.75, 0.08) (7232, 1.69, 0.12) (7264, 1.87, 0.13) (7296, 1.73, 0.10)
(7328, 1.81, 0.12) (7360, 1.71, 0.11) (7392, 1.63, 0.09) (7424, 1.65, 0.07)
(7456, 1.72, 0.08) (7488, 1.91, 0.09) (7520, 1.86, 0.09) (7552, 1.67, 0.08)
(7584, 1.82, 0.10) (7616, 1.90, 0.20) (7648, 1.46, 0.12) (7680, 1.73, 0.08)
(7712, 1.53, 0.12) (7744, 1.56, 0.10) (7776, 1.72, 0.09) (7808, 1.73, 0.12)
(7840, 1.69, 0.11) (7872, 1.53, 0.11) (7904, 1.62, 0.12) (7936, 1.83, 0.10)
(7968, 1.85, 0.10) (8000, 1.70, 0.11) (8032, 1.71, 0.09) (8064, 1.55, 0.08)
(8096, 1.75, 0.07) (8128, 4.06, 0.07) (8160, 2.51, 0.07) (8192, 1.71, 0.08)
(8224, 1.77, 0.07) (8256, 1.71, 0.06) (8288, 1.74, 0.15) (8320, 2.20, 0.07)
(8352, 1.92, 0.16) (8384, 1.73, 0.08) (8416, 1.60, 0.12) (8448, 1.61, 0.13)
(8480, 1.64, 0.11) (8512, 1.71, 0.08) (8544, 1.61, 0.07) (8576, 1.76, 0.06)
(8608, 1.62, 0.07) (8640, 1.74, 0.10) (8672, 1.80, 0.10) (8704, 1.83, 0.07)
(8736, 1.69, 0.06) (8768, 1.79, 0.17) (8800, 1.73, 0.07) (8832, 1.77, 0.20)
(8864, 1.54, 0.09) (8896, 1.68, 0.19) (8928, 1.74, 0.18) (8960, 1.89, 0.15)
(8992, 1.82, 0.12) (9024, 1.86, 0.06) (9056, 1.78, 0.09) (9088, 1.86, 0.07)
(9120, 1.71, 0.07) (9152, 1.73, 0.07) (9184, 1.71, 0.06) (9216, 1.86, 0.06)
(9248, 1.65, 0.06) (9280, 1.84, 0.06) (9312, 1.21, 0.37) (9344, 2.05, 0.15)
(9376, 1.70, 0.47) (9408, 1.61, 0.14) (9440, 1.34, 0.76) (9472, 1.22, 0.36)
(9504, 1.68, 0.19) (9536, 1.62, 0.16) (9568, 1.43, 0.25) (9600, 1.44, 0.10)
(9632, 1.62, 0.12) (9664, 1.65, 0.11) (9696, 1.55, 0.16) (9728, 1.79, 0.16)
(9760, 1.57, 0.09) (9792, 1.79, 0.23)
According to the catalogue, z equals 0.239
